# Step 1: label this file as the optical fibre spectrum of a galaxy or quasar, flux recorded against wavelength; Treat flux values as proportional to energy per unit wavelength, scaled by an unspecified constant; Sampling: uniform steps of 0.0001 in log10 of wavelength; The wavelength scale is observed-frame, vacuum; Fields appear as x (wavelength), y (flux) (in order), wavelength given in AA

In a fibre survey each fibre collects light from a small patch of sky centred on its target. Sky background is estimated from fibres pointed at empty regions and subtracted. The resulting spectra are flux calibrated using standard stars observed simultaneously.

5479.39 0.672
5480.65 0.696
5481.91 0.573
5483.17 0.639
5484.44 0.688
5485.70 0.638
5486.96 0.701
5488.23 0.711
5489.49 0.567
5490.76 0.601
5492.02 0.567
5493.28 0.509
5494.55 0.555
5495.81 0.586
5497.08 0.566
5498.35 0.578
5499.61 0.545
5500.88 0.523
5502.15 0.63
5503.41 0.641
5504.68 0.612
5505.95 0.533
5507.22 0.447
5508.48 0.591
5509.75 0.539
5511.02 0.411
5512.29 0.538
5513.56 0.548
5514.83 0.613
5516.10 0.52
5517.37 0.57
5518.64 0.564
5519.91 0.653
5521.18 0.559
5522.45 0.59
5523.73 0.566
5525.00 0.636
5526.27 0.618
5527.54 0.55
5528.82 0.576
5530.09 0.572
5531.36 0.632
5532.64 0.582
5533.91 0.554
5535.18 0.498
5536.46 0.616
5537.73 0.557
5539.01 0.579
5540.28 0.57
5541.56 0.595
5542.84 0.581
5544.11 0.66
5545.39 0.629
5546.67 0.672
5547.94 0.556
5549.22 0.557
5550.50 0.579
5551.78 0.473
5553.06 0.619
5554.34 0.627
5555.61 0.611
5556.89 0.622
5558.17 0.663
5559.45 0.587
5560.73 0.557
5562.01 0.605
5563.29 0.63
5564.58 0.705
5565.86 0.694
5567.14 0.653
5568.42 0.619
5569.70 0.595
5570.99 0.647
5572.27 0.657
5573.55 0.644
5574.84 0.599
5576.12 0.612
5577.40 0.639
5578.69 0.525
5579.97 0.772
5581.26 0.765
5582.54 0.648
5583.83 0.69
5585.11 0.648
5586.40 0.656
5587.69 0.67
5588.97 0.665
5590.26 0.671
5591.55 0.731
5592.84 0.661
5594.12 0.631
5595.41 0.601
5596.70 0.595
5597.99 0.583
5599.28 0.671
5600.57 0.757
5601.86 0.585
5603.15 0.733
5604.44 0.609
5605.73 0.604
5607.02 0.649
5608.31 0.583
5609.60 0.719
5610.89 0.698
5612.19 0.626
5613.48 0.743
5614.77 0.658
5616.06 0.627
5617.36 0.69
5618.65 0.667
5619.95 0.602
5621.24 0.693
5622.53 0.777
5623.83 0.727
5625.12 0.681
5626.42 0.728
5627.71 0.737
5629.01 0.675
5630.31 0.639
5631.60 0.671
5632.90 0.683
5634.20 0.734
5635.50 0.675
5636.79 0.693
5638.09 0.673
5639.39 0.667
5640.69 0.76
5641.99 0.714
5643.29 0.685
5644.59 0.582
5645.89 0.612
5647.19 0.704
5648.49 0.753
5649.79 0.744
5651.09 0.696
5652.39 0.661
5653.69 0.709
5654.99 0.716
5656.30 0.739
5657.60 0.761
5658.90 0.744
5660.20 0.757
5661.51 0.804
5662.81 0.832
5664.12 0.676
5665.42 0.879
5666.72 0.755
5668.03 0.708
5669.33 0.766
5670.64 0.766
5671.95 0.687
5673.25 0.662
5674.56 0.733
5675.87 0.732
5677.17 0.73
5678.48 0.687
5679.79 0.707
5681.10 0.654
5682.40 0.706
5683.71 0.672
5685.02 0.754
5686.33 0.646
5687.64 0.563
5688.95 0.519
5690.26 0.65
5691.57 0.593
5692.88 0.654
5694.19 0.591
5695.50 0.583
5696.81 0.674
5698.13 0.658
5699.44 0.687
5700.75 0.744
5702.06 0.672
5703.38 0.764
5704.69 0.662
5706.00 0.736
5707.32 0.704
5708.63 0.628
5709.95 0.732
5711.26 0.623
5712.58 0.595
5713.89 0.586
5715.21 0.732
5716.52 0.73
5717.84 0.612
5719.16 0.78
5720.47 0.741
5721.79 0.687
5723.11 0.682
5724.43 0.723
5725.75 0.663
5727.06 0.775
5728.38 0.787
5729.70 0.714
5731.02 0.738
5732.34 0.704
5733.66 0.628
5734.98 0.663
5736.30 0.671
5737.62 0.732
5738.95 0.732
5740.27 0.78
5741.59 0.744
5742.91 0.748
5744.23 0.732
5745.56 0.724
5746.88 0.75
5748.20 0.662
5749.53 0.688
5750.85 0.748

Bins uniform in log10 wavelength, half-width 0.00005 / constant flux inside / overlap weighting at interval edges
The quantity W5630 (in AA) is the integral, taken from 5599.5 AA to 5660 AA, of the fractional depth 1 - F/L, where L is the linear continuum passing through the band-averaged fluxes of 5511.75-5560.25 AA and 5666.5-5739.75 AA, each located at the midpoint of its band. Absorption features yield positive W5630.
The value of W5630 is -4.1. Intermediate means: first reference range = 0.587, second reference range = 0.687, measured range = 0.687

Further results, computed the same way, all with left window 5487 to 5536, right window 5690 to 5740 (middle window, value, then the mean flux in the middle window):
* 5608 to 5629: -1.8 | 0.686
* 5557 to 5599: -2.4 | 0.644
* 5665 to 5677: -1.4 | 0.74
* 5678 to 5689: 0.1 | 0.663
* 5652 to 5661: -1.1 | 0.73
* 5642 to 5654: -0.7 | 0.684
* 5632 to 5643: -1.0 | 0.698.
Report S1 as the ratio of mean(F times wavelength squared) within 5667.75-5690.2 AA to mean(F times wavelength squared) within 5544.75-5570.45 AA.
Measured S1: 1.2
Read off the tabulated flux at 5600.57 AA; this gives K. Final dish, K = 0.757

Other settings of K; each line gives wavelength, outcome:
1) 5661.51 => 0.804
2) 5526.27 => 0.618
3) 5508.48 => 0.591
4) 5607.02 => 0.649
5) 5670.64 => 0.766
